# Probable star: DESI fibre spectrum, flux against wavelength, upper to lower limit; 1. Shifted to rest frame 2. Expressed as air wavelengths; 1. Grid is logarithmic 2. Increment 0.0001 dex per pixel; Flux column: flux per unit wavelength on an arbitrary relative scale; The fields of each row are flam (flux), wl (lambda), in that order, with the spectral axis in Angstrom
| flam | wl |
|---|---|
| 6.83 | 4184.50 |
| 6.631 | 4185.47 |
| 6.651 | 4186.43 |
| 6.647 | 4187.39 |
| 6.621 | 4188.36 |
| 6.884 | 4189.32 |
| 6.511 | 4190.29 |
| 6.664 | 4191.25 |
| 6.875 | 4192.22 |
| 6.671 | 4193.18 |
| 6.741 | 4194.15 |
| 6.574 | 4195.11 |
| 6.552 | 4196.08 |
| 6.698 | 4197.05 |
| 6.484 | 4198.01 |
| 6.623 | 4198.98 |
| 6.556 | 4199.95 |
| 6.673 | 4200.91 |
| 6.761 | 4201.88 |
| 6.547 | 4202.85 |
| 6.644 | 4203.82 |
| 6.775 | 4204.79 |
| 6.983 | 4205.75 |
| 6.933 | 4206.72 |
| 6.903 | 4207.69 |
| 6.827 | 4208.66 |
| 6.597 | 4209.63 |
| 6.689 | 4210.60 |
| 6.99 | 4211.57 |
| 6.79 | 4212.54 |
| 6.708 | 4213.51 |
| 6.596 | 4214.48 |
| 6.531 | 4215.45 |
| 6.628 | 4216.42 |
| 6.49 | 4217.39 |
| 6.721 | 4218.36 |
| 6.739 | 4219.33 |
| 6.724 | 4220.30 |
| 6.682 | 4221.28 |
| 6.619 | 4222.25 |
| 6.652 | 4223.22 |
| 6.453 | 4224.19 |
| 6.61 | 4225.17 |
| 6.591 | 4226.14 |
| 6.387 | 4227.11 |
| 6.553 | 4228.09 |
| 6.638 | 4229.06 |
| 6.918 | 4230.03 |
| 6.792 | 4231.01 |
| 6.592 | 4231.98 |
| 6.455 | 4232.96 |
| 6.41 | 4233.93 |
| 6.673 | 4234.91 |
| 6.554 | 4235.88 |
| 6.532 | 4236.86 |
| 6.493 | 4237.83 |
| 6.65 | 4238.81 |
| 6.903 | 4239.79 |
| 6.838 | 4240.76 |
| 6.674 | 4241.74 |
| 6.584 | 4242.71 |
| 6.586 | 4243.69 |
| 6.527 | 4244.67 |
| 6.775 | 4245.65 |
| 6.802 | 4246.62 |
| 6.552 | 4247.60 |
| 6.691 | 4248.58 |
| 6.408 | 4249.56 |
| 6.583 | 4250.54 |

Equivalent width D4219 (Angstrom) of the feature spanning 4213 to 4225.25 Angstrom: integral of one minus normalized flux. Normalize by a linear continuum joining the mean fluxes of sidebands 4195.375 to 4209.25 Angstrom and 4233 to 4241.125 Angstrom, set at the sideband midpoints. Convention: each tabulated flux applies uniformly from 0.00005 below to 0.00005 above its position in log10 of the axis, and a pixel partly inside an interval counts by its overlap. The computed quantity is 0.1 Angstrom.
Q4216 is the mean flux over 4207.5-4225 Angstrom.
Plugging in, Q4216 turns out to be 6.68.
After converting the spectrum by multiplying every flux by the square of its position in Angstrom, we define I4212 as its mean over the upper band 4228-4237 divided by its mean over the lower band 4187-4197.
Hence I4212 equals 1.01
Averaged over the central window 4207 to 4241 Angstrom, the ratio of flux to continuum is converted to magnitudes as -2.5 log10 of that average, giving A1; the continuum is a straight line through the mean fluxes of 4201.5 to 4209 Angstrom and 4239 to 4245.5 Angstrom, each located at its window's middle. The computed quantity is 0.01 mag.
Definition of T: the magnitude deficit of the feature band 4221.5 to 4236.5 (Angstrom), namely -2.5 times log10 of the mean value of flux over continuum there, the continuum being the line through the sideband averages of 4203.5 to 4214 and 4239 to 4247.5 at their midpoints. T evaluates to 0.02 mag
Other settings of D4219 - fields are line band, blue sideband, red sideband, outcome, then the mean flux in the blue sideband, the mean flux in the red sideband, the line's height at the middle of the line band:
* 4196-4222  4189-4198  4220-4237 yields -0.23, 6.67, 6.6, 6.64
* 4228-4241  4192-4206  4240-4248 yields 0.07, 6.67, 6.68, 6.68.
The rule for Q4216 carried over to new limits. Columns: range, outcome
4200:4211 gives 6.75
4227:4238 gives 6.59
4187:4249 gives 6.66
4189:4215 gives 6.71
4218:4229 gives 6.61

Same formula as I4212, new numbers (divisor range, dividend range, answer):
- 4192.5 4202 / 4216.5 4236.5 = 1.01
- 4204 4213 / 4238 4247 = 1.00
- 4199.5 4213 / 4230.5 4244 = 0.99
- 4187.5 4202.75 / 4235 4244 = 1.02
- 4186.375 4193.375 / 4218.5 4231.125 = 1.01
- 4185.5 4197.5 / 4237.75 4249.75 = 1.02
